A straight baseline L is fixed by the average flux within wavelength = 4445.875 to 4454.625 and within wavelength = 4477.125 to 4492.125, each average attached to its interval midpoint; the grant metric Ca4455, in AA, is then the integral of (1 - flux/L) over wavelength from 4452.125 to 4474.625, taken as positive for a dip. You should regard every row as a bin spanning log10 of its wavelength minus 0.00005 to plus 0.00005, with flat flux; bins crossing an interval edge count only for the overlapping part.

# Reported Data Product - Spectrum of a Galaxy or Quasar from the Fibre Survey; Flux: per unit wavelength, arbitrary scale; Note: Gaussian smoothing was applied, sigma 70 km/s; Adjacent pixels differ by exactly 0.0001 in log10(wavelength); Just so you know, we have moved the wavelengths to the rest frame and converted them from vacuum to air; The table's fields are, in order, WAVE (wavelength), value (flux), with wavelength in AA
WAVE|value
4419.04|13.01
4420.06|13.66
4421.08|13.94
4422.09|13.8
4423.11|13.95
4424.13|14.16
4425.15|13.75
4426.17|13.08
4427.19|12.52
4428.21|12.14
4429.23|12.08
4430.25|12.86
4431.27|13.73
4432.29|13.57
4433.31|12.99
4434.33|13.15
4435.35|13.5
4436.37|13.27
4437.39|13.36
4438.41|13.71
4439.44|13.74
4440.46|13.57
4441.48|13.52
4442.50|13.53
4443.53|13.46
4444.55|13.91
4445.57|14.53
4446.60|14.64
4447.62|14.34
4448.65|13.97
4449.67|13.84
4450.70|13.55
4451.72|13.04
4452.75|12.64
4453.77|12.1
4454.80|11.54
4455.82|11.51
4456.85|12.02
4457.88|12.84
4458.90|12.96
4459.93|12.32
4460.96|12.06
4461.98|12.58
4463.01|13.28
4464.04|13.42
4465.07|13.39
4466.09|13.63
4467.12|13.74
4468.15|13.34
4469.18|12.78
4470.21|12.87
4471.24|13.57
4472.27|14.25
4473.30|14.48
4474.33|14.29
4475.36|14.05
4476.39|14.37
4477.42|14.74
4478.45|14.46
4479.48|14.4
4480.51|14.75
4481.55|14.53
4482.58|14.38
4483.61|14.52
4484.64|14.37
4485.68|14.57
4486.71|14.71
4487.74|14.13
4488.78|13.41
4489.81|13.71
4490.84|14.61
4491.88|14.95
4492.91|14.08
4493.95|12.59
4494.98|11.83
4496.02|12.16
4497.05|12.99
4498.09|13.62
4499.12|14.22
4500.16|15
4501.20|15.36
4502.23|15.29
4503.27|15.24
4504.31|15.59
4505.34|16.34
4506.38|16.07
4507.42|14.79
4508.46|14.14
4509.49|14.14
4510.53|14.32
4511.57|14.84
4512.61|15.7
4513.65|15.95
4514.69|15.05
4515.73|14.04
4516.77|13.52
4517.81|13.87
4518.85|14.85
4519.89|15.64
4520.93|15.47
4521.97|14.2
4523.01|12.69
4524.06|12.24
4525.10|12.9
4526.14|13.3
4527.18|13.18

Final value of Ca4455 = 1.4 AA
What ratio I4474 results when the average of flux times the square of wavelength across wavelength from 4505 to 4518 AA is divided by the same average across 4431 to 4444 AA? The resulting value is 1.1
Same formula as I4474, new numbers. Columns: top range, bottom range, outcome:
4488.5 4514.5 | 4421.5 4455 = 1.11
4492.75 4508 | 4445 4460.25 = 1.12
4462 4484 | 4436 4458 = 1.06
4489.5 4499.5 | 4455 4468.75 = 1.07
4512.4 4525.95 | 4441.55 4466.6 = 1.12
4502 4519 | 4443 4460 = 1.17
